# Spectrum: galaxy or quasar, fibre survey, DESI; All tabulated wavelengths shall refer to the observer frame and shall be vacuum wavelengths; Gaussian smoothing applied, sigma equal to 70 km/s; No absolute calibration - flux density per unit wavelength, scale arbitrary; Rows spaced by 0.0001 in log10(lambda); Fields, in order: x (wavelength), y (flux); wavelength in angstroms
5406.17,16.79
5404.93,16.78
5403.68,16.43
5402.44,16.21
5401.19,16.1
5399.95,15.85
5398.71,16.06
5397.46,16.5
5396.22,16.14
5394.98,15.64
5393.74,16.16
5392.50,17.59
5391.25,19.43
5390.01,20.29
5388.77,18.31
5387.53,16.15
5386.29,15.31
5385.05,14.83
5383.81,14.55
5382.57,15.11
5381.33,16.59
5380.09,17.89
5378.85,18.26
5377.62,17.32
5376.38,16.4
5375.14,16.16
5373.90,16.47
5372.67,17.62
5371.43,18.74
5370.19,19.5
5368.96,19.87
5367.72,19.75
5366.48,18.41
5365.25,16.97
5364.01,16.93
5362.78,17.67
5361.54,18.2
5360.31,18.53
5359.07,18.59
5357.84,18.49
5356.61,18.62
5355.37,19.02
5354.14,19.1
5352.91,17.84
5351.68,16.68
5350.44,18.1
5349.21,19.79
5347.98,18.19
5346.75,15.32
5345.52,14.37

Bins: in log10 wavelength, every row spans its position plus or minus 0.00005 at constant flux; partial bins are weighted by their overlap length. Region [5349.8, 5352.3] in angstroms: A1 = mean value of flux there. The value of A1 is 17.4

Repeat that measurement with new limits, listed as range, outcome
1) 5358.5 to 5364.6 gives 18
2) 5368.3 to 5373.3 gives 18.9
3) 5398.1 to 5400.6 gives 16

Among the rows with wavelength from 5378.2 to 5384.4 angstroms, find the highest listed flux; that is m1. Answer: 18.26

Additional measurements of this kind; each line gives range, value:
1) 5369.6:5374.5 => 19.5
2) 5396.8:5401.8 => 16.5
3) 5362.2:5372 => 19.87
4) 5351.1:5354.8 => 19.1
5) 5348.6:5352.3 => 19.79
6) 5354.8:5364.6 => 19.02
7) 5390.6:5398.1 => 19.43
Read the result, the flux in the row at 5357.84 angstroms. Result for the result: 18.49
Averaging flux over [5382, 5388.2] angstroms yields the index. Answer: 15.2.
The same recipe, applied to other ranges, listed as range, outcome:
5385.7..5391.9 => 17.9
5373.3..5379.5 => 16.9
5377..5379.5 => 17.8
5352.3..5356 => 18.6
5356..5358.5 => 18.6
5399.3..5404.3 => 16.2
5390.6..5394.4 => 17.7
